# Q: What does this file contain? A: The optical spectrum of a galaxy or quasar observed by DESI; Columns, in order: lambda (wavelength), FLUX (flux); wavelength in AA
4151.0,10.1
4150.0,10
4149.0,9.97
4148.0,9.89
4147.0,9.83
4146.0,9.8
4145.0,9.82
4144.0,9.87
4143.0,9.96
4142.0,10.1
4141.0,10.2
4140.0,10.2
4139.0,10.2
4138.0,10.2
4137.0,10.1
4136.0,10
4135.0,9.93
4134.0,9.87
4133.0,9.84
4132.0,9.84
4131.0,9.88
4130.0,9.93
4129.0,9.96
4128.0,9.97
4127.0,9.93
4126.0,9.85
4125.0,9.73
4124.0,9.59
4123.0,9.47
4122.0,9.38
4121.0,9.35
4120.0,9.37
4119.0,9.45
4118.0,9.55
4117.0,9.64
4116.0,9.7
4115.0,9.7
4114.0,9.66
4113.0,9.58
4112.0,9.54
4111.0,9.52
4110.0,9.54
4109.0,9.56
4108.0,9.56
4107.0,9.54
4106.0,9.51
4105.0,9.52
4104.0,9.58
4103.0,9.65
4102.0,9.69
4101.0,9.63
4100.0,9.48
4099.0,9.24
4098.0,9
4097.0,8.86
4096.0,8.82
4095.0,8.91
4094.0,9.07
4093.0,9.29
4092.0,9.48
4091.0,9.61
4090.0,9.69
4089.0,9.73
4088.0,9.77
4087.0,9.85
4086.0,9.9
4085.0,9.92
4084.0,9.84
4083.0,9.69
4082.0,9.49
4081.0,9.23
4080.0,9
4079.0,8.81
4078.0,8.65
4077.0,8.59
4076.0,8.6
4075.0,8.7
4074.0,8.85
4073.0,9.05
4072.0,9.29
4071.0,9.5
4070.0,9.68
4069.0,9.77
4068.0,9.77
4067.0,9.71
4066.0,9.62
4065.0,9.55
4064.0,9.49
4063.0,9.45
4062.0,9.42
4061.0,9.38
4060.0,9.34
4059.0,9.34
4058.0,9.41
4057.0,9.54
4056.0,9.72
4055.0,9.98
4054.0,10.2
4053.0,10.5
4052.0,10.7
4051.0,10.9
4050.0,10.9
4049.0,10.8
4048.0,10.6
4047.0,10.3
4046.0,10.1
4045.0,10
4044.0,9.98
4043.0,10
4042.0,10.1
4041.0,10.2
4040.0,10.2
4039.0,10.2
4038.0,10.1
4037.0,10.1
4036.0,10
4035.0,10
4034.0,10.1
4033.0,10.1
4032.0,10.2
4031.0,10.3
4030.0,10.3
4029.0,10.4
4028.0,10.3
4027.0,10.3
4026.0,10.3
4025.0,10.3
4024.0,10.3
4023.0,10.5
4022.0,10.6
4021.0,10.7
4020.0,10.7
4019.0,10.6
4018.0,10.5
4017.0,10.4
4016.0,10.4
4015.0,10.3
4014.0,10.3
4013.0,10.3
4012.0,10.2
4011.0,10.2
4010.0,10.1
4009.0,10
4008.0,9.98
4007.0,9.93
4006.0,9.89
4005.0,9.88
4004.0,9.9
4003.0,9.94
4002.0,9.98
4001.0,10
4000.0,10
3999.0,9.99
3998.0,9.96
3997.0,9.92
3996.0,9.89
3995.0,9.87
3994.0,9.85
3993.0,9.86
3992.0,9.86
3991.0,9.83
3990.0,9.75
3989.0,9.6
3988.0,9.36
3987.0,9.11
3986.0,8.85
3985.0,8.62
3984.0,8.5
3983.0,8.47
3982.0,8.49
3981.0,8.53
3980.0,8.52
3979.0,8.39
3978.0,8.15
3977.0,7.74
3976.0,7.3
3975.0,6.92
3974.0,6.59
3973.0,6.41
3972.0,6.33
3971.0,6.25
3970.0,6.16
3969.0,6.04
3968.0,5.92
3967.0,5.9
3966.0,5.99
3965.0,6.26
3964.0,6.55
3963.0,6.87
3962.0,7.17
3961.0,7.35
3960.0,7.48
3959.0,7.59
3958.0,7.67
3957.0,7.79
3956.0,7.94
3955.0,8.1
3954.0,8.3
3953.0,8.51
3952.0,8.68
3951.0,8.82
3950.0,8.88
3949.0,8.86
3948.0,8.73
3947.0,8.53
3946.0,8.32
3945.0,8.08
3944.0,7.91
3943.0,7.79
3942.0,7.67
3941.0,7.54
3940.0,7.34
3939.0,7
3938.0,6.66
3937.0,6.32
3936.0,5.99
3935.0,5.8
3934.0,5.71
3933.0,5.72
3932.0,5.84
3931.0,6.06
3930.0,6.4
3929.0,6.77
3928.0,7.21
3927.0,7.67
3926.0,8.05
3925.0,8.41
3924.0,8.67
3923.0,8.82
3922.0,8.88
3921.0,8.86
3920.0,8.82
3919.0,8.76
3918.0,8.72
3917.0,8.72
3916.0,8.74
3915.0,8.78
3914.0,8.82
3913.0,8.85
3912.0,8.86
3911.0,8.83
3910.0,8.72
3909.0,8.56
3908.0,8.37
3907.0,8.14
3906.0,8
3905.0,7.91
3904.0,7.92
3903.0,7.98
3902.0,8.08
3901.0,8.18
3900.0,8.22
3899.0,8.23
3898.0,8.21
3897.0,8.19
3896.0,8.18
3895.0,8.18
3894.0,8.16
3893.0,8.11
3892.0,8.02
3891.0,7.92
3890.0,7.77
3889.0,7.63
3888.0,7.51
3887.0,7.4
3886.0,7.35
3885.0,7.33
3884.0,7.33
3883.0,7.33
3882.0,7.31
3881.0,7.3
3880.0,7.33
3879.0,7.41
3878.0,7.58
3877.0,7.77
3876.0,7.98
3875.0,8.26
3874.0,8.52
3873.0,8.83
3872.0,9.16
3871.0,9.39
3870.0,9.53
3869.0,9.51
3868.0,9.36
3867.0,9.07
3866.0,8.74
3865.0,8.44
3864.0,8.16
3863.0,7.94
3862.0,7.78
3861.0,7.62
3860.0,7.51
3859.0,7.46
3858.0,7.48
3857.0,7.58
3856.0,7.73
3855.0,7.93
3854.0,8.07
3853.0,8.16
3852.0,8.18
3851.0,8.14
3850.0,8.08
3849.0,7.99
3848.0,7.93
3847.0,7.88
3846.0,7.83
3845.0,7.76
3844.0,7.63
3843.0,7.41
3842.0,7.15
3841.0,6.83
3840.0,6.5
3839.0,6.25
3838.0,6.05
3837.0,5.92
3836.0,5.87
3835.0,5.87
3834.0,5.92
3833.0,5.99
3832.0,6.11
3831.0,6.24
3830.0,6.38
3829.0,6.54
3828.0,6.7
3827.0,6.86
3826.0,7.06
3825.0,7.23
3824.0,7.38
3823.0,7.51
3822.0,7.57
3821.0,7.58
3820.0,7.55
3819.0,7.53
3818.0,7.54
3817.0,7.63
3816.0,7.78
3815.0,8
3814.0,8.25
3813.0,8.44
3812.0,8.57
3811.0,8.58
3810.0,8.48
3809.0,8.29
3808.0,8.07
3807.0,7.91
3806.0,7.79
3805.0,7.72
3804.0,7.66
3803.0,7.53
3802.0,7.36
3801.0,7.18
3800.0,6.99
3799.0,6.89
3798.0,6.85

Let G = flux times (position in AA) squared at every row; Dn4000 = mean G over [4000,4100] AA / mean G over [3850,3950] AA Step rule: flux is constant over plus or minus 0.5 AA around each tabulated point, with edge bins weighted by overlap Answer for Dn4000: 1.33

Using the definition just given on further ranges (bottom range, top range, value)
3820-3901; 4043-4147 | 1.42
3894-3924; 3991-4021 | 1.25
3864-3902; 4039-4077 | 1.32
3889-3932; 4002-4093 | 1.30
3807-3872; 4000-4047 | 1.47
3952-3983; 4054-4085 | 1.35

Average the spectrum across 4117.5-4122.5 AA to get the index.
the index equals 9.42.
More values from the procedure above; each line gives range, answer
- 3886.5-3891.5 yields 7.65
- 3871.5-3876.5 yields 8.55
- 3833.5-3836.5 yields 5.89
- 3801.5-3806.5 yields 7.61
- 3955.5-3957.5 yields 7.87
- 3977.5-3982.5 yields 8.42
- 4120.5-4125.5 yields 9.5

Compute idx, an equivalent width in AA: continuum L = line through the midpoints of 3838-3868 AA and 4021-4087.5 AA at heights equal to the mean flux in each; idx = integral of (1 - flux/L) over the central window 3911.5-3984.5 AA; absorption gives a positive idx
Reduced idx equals 9.5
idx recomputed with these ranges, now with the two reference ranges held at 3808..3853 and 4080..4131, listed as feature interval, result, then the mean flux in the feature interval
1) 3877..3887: 0.4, 7.39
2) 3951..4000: 2.4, 8.09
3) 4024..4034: -1.5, 10.3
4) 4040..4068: -2.6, 9.97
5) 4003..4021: -2.9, 10.2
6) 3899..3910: -0.4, 8.17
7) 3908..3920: -1.1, 8.75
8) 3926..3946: 3.2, 6.88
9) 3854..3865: -0.3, 7.77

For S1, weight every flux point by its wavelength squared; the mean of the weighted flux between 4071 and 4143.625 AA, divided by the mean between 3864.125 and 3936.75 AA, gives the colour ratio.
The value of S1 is 1.32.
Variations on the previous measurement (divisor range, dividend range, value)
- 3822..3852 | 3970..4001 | 1.35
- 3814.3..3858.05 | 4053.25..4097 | 1.47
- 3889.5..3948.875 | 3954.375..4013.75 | 1.12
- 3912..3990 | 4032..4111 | 1.33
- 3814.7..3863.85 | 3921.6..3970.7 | 1.07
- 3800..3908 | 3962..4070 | 1.33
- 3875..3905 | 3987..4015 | 1.35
